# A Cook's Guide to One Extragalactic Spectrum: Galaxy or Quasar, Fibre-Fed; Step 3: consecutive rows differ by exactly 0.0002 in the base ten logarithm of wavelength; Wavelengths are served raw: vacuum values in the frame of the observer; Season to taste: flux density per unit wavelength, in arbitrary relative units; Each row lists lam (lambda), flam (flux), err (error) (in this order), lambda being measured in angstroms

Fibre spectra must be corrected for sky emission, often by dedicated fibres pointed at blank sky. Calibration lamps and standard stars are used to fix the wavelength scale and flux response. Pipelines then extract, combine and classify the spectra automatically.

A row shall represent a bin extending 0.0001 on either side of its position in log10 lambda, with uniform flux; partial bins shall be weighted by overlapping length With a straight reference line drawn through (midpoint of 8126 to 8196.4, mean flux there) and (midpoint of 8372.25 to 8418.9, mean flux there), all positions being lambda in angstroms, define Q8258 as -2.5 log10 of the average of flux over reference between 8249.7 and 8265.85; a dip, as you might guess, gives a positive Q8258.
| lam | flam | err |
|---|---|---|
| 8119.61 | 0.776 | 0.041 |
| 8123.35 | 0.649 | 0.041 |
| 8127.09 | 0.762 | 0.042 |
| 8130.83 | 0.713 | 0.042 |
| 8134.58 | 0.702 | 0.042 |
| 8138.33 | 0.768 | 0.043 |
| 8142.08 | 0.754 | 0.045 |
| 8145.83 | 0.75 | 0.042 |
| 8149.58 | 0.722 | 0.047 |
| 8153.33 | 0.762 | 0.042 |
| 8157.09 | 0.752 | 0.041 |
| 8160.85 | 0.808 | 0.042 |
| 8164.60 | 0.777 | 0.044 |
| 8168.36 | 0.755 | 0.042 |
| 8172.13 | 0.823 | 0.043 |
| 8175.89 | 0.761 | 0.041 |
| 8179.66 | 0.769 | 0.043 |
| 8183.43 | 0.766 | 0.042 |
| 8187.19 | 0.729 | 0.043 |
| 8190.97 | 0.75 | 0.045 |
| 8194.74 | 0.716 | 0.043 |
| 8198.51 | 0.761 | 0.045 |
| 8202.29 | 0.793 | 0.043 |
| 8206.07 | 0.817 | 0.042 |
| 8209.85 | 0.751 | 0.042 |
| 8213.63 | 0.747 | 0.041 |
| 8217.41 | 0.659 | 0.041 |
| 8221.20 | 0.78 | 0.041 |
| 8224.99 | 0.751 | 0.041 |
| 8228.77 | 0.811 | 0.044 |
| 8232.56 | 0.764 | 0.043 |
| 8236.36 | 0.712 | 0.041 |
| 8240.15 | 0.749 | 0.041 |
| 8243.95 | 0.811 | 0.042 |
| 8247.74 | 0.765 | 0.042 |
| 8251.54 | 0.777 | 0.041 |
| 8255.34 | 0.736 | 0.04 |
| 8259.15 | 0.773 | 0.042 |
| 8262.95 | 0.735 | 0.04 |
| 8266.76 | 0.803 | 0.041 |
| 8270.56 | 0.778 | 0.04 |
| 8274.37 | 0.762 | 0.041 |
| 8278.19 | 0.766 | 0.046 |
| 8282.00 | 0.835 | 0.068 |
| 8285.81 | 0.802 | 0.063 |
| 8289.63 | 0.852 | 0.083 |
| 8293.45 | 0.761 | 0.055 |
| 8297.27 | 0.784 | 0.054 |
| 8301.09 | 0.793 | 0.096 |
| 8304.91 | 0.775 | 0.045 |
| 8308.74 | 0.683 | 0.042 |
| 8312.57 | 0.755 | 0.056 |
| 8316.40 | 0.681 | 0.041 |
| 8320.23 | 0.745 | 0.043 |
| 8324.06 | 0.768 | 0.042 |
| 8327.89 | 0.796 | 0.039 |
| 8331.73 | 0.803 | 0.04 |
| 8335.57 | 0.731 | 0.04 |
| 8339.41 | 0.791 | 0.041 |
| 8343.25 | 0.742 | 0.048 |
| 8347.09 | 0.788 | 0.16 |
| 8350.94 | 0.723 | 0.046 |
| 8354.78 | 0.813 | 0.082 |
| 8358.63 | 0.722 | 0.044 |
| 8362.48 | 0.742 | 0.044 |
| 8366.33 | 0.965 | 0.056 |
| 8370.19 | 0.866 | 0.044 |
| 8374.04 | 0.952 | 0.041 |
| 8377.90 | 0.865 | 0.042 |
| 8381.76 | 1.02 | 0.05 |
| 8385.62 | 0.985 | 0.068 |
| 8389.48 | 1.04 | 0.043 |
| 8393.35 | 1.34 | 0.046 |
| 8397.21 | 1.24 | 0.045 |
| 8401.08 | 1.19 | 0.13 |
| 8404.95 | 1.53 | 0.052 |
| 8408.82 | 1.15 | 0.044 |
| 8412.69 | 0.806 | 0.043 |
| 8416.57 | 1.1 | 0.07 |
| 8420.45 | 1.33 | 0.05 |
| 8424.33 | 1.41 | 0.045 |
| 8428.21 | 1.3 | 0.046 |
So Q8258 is 0.19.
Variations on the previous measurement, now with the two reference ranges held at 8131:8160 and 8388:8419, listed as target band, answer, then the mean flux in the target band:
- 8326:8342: 0.34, 0.778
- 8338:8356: 0.37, 0.769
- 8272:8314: 0.26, 0.779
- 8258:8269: 0.22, 0.771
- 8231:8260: 0.20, 0.76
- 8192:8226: 0.13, 0.753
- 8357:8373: 0.32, 0.833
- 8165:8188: 0.04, 0.77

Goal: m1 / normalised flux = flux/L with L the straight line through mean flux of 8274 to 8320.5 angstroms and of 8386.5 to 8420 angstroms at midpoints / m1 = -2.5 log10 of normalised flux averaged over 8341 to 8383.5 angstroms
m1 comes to 0.22 mag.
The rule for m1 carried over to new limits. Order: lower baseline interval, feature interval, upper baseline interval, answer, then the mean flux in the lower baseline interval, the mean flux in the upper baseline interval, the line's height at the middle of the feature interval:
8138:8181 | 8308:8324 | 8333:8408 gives 0.241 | 0.767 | 0.952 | 0.904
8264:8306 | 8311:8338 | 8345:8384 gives 0.088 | 0.791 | 0.846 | 0.819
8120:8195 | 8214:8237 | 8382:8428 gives 0.166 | 0.751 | 1.19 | 0.872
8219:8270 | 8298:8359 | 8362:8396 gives 0.193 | 0.766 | 0.991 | 0.906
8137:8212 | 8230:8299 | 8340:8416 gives 0.106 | 0.764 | 0.972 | 0.856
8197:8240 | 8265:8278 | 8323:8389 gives 0.012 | 0.758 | 0.833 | 0.787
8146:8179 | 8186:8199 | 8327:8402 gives 0.074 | 0.769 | 0.904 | 0.789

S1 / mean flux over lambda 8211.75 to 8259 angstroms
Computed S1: 0.756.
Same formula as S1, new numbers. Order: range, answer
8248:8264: 0.757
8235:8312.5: 0.773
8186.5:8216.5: 0.756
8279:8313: 0.783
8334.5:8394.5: 0.877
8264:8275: 0.78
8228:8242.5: 0.756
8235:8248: 0.761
